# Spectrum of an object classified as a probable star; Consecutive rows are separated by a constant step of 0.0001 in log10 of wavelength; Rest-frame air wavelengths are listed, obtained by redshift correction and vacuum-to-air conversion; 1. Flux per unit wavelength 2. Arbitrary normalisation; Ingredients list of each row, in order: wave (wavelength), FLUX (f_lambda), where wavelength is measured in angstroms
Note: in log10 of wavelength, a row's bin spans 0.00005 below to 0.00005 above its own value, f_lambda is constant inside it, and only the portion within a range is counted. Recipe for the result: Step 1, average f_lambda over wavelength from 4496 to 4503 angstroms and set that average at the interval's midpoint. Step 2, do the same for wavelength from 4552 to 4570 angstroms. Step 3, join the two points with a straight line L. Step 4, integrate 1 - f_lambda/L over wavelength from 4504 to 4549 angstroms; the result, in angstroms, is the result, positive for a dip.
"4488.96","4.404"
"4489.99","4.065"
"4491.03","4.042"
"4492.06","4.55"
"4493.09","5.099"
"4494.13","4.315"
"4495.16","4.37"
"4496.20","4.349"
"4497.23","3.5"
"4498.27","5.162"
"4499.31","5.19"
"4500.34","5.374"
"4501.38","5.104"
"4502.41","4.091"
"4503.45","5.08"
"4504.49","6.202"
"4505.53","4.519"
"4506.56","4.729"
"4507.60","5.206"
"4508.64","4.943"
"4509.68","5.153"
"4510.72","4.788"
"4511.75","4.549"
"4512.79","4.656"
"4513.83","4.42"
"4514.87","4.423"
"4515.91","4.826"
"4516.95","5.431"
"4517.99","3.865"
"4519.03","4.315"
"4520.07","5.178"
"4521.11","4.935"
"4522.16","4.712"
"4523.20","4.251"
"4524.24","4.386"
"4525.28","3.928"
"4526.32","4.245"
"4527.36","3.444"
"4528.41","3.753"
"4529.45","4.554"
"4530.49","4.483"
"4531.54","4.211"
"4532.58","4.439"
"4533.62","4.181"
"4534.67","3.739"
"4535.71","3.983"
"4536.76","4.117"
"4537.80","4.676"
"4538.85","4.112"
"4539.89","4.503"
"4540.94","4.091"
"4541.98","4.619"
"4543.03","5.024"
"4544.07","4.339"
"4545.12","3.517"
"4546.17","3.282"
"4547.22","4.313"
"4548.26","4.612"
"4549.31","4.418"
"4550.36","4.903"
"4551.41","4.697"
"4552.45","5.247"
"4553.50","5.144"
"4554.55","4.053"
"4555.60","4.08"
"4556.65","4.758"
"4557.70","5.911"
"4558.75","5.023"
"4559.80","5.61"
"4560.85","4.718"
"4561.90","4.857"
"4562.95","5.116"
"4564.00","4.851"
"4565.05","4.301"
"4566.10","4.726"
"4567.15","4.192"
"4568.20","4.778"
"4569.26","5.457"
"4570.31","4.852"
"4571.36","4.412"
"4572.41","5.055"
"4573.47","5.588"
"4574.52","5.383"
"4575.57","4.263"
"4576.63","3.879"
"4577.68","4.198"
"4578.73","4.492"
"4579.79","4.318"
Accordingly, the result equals 3.0 angstroms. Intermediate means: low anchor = 4.7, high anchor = 4.87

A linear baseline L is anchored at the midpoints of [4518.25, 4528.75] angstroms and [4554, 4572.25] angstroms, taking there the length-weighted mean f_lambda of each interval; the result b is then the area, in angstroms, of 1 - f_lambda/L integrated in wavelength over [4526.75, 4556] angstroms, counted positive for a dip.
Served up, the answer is 1.5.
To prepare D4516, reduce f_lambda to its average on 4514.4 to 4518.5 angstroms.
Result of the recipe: 4.64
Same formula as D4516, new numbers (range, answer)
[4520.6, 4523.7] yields 4.62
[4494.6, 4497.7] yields 4.09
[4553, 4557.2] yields 4.51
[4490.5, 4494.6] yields 4.5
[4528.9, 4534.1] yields 4.38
